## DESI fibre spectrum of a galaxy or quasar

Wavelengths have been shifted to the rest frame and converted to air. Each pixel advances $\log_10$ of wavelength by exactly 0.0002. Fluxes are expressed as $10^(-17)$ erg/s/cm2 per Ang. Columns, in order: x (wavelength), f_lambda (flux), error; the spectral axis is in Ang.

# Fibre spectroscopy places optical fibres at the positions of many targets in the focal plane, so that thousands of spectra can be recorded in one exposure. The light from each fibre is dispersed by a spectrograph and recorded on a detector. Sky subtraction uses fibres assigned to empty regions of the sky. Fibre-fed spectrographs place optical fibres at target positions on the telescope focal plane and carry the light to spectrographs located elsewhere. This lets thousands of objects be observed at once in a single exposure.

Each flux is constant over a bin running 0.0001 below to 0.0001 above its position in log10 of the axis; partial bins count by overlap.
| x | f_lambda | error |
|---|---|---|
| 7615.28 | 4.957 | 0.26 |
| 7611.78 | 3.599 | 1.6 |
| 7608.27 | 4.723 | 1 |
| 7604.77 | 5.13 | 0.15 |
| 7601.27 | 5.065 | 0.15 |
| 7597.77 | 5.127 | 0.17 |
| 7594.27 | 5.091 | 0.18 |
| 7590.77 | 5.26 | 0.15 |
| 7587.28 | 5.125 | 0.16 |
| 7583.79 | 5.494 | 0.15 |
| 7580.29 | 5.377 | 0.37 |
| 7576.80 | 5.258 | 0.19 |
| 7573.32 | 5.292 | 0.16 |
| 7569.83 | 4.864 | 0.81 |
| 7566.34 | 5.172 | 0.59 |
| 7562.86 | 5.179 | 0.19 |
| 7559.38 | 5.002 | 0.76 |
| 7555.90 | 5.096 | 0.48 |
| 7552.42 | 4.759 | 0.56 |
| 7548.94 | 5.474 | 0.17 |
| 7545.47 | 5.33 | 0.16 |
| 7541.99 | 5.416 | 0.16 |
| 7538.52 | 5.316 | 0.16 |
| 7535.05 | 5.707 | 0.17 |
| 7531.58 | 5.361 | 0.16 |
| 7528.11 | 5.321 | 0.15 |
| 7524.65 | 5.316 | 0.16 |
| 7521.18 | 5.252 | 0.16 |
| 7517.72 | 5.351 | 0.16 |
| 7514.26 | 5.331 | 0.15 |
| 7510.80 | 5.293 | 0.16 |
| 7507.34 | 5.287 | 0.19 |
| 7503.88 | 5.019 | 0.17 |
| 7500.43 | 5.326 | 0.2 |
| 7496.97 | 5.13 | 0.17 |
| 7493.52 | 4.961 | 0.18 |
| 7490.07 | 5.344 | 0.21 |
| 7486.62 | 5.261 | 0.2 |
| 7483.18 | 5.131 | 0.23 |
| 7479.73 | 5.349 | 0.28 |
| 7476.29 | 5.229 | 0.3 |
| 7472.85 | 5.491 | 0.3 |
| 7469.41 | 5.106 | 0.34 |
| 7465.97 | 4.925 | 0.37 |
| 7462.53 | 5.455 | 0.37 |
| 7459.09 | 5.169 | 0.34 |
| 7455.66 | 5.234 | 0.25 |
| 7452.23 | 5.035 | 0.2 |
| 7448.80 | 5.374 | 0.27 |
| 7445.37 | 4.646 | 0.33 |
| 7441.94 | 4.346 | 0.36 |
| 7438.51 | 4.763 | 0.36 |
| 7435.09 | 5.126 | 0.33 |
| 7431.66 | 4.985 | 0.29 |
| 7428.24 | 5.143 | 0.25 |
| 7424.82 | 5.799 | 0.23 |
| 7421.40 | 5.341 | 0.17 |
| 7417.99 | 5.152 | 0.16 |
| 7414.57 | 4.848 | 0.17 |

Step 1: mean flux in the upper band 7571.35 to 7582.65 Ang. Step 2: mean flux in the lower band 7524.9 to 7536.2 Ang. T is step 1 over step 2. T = 0.98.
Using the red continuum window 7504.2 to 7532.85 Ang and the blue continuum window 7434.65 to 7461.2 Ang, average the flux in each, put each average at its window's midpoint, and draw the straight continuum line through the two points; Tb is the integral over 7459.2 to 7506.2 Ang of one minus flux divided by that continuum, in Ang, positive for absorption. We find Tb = -0.76 Ang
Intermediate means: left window 4.96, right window 5.3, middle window 5.21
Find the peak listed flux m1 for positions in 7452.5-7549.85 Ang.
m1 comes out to 5.707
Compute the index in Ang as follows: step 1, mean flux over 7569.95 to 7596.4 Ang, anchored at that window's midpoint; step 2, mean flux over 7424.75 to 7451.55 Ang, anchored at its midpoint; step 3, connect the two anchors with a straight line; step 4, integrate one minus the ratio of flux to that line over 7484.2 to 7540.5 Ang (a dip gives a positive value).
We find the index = -1.9 Ang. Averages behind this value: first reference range 4.97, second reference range 5.24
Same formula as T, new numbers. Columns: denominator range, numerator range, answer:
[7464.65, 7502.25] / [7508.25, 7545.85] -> 1.03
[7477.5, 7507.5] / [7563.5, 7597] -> 1.00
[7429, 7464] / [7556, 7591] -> 1.04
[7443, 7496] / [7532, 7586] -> 1.02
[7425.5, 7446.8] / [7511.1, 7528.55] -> 1.09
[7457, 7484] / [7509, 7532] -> 1.02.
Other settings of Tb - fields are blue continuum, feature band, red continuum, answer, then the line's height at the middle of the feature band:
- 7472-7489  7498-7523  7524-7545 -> 0.42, 5.35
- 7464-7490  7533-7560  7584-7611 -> -0.80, 5.12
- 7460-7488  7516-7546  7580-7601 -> -0.83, 5.23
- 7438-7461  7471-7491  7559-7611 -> -1.23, 4.99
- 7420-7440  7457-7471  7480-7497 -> 0.06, 5.19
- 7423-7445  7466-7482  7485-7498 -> -0.39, 5.12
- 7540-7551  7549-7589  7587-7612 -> 0.26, 5.2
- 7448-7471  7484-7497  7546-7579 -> -0.03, 5.17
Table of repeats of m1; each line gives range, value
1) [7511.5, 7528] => 5.351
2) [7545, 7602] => 5.494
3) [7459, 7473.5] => 5.491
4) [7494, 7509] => 5.326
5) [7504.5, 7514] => 5.293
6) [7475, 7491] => 5.349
